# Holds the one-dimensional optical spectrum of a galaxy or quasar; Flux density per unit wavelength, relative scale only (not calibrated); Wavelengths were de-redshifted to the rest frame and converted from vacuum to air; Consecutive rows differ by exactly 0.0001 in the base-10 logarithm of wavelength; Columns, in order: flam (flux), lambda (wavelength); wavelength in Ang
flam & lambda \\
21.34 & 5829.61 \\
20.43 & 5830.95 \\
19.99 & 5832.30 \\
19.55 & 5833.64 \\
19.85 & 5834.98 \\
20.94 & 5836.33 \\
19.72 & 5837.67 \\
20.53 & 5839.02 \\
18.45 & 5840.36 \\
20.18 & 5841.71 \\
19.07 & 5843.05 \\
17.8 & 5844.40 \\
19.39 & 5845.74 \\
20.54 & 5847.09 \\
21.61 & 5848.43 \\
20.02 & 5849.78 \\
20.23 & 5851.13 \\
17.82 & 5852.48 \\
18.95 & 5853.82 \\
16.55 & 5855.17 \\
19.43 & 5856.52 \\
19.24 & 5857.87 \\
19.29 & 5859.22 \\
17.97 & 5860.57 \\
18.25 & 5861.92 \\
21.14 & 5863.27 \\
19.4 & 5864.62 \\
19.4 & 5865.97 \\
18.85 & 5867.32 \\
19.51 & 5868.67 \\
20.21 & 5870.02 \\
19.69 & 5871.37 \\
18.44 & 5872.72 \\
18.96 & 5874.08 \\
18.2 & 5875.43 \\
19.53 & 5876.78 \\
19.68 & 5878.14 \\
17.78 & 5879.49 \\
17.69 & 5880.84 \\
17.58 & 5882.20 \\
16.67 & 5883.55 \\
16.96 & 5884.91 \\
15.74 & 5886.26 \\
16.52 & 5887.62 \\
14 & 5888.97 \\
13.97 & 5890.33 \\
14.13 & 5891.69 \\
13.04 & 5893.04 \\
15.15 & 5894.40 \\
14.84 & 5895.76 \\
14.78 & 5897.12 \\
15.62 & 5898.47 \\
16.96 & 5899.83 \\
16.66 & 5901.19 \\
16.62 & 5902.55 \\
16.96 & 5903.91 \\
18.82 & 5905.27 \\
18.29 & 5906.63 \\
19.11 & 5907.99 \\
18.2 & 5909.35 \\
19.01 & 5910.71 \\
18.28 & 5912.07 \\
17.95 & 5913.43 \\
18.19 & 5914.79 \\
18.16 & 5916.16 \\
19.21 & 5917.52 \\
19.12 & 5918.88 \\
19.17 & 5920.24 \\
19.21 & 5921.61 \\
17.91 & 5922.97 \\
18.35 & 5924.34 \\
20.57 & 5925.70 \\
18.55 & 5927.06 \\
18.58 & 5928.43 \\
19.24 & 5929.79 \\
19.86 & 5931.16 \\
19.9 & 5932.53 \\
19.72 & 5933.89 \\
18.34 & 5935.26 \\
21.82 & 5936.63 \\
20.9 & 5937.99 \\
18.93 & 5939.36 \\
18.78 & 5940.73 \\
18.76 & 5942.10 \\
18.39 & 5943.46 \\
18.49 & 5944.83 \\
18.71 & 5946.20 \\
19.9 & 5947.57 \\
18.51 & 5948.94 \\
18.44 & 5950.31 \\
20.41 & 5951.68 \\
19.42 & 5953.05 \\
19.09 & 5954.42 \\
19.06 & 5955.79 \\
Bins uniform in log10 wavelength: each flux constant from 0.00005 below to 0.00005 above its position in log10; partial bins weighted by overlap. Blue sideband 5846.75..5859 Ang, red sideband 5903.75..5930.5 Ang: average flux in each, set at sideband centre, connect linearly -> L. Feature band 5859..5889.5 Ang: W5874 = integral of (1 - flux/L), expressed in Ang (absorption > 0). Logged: 1.3 Ang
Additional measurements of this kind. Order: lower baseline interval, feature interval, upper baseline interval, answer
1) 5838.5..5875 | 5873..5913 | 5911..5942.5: 4.8 Ang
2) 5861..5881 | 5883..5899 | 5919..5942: 3.4 Ang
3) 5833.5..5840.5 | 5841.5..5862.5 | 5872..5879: 0.5 Ang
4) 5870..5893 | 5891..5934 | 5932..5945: 1.5 Ang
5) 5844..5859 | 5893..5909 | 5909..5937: 2.1 Ang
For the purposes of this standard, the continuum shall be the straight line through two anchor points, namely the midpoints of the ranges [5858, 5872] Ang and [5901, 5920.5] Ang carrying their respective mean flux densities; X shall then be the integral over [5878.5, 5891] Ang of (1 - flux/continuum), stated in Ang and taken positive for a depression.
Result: 1.7 Ang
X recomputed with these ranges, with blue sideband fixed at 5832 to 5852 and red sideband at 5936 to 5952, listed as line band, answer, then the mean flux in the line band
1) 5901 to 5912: 0.8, 18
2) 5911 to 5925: 0.6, 18.6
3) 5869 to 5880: 0.3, 19.1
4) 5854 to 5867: 0.5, 19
